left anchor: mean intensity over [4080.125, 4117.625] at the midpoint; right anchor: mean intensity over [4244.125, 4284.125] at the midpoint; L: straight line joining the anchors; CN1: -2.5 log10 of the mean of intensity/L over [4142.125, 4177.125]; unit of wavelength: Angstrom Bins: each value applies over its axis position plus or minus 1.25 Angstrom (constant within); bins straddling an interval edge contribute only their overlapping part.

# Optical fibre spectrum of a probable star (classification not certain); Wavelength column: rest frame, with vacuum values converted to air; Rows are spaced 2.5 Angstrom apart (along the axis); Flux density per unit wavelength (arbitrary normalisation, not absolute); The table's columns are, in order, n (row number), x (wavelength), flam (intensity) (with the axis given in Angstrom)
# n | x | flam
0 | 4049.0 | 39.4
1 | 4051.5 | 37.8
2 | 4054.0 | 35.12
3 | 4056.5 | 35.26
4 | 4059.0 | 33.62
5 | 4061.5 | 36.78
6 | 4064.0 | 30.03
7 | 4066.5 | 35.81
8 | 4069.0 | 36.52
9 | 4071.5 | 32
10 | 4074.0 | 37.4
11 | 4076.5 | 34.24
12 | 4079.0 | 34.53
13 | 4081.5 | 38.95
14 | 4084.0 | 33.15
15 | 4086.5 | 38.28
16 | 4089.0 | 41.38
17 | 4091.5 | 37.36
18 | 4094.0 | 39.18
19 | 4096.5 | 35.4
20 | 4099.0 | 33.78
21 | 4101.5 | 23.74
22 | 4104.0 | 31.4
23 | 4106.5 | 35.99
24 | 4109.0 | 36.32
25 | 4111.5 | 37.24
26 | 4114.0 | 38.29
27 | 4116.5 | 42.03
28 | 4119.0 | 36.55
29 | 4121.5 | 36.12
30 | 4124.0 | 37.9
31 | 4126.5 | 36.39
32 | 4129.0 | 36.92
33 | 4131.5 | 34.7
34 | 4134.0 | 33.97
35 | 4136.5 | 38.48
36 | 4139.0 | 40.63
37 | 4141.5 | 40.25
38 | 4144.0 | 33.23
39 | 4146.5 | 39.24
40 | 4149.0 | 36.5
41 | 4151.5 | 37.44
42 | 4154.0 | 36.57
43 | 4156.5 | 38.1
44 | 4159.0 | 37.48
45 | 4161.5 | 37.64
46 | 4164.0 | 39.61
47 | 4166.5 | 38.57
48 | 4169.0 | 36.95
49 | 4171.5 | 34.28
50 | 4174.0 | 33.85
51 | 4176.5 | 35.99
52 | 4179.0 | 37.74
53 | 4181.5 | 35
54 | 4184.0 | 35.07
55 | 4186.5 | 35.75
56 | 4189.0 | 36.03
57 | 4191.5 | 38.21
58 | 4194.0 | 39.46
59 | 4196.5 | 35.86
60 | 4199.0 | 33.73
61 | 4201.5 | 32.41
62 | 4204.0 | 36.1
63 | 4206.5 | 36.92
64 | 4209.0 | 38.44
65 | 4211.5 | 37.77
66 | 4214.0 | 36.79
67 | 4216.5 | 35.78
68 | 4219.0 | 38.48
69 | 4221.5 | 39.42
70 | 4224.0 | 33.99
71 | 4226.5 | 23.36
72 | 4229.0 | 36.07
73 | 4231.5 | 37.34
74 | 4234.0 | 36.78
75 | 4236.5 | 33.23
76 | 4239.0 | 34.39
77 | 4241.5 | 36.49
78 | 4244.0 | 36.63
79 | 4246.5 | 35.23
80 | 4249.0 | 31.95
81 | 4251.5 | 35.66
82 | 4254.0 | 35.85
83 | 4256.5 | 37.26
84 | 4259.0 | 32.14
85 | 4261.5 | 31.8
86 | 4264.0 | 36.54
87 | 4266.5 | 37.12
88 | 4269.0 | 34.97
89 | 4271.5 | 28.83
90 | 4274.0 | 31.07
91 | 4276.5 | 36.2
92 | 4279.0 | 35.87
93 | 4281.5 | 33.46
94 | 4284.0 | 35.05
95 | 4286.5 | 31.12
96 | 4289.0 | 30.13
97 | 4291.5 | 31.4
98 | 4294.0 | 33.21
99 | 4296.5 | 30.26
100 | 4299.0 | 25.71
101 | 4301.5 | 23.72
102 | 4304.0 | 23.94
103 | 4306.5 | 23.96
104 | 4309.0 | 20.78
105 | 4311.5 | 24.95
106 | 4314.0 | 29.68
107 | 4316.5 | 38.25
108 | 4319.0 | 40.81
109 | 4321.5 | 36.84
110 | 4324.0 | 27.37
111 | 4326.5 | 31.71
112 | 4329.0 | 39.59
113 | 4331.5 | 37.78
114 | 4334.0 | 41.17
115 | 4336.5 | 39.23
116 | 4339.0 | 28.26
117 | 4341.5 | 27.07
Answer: -0.04 mag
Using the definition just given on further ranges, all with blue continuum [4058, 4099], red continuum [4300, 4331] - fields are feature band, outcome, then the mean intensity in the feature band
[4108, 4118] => -0.10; 38.5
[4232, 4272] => -0.10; 34.8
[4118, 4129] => -0.06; 36.8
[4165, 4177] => -0.07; 36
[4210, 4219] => -0.14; 37.1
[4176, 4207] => -0.09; 36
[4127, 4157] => -0.08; 37.1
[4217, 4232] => -0.07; 34.7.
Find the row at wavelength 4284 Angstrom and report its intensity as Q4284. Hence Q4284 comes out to 35.05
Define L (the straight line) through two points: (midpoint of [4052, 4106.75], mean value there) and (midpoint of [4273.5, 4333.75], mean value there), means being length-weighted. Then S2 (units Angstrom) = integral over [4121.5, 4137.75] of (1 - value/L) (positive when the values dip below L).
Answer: -1.0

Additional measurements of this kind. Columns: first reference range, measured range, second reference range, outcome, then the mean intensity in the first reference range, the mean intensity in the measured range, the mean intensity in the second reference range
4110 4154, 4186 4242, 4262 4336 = -1.5 Angstrom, 37.4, 35.8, 32.2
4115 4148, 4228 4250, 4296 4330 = -1.7 Angstrom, 37.4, 35.4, 29.7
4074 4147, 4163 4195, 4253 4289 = -1.1 Angstrom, 36.4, 36.6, 33.9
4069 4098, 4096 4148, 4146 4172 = 1.3 Angstrom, 36.5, 36.1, 37.5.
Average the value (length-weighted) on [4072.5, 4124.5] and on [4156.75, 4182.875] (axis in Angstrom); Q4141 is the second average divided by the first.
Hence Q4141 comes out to 1.0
